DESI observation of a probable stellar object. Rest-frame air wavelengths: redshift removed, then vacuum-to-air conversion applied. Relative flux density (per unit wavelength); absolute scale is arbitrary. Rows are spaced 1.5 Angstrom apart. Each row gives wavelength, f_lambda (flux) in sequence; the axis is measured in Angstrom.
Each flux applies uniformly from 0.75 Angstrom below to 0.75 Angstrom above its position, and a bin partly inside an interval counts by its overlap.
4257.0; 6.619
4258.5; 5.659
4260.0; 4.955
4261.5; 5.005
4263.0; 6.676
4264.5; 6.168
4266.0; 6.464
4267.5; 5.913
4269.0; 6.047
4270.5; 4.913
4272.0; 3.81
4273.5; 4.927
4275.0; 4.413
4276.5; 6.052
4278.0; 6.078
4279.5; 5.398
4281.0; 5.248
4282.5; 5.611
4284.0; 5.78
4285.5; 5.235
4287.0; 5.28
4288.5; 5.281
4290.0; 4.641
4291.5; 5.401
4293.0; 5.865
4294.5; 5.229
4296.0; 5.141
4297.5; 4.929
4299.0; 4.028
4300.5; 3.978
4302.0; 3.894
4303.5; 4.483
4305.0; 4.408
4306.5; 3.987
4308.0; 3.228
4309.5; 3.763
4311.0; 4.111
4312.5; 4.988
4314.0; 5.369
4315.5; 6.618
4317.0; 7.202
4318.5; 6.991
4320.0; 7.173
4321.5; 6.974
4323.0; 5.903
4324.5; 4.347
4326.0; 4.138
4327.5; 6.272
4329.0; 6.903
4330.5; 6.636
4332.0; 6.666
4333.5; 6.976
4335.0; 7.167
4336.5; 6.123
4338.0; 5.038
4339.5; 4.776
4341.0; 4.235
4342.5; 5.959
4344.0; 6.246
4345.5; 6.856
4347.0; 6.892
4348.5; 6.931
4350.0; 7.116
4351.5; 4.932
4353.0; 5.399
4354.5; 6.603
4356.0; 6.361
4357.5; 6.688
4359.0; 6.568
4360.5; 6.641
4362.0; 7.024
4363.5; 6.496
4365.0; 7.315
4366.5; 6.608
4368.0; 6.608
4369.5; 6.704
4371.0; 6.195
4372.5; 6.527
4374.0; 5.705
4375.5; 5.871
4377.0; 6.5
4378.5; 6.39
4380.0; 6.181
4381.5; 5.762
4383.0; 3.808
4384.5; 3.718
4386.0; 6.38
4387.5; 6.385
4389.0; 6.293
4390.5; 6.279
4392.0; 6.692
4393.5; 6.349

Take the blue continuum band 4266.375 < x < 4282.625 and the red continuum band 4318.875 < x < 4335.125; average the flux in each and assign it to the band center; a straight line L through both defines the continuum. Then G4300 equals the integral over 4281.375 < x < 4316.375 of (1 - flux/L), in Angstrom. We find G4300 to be 5.5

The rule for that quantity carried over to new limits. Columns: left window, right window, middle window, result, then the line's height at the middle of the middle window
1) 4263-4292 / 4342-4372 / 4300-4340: 3.5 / 6.01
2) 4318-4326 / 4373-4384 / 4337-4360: -0.6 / 5.9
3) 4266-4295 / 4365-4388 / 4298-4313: 3.9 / 5.52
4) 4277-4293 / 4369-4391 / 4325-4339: -1.2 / 5.66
